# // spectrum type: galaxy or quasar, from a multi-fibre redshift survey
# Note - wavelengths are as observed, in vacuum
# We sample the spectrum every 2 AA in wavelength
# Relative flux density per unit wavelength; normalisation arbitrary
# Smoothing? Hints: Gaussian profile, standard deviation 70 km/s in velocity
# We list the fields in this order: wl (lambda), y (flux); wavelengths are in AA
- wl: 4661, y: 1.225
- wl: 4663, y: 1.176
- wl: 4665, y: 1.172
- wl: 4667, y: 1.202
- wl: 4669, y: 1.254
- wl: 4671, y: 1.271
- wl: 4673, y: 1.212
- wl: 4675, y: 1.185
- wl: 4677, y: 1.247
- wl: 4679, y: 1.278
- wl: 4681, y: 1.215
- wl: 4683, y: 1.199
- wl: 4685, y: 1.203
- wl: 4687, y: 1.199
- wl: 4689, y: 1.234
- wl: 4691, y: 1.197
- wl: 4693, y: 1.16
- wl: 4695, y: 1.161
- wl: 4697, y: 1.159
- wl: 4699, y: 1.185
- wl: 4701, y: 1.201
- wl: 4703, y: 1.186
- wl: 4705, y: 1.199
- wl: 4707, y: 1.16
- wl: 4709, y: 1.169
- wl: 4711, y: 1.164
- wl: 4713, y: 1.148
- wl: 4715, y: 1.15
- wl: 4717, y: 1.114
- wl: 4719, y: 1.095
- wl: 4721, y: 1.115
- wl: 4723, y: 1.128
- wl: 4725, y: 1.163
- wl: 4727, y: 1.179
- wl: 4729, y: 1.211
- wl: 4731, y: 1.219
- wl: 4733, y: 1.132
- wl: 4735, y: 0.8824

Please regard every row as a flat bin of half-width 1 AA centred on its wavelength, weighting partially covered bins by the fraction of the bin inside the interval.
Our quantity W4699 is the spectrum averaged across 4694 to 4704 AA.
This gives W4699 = 1.18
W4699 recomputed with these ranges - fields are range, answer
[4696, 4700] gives 1.17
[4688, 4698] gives 1.18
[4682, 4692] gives 1.21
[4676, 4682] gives 1.25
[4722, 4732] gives 1.18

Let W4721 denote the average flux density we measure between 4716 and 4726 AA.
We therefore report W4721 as 1.12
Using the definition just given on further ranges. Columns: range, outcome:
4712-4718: 1.14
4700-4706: 1.2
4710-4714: 1.16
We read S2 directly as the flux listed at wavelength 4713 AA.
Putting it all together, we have 1.148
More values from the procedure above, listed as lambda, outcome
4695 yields 1.161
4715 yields 1.15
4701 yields 1.201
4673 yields 1.212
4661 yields 1.225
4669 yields 1.254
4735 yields 0.8824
